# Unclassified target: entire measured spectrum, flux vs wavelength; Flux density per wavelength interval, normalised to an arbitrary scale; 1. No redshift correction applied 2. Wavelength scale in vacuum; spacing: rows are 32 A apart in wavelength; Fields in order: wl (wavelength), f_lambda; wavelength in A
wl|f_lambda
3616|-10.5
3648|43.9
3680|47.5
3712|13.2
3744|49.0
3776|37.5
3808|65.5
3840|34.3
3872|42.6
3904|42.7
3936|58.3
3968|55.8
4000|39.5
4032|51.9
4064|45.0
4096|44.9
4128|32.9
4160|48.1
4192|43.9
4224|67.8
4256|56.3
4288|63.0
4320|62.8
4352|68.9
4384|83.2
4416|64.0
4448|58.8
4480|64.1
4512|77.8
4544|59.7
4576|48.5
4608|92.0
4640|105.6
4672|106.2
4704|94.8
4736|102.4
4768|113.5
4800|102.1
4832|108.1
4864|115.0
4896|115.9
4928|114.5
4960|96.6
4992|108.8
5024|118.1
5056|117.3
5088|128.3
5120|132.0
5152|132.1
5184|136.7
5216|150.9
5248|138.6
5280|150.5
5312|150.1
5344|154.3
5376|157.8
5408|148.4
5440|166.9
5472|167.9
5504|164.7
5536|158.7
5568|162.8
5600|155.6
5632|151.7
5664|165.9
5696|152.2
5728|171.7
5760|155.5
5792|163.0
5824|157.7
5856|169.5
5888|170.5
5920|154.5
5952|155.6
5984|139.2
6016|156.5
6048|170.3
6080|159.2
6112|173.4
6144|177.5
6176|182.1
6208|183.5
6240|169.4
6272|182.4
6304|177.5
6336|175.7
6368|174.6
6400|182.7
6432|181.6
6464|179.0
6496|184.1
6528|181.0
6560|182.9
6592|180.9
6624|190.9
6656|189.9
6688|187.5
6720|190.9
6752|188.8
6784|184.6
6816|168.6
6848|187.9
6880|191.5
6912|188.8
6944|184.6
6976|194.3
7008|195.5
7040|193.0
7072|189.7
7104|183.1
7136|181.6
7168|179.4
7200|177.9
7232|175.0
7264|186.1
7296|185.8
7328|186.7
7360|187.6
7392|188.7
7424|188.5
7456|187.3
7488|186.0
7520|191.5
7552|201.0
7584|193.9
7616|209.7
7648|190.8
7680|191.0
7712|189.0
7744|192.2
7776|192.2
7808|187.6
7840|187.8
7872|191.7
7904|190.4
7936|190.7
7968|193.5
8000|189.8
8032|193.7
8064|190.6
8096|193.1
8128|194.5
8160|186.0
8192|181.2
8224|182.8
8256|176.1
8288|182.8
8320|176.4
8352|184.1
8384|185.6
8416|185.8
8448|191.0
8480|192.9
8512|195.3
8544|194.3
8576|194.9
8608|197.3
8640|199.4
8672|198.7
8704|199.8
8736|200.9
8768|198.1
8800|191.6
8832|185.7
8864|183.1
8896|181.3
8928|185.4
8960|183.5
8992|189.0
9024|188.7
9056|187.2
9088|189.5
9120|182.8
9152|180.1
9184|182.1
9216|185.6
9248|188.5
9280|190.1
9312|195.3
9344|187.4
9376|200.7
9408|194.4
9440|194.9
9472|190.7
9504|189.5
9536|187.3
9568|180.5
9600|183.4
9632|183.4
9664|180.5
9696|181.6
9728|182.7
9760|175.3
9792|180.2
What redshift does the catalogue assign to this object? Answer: 0.15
